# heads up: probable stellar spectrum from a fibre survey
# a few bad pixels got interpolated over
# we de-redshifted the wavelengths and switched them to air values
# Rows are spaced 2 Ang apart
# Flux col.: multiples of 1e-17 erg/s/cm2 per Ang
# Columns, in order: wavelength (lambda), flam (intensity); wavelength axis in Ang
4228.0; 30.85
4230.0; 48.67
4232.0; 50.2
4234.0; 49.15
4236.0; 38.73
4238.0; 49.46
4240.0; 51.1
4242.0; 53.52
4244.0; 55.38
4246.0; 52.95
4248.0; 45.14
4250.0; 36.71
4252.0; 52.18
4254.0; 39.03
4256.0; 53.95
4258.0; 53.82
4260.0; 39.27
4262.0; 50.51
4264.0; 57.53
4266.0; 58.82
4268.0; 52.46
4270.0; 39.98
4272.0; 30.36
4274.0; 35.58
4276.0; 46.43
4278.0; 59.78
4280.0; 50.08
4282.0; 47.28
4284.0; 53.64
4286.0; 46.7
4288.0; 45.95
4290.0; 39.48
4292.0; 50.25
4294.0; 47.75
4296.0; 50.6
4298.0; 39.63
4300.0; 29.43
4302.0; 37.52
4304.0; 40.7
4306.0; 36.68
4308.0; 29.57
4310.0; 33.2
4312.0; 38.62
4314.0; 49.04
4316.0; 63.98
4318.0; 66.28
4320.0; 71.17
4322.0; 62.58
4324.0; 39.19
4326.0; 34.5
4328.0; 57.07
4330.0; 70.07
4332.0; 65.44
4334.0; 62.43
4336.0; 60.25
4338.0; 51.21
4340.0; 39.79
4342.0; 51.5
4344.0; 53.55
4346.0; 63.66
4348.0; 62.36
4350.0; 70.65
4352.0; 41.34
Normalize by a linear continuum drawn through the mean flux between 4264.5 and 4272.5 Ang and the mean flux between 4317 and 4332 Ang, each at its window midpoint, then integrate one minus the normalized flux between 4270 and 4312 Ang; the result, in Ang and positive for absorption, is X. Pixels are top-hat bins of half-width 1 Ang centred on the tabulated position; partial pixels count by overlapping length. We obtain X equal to 7.2 Ang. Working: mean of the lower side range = 47.1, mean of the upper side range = 57.8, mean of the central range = 42.4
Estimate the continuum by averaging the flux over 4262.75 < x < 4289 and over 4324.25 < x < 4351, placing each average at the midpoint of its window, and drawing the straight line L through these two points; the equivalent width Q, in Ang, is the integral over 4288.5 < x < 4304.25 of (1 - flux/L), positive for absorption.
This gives 2.7 Ang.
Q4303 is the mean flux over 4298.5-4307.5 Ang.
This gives 35.9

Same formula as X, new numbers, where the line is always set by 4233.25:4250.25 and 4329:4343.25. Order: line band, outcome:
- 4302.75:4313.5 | 3.6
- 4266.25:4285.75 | 1.9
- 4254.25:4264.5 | 0.1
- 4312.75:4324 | -0.9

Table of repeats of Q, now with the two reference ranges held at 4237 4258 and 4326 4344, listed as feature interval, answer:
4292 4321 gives 4.4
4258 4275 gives 1.5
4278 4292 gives 1.0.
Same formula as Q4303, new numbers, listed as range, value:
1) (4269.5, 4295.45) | 45.8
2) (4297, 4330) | 46.3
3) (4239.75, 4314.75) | 45.5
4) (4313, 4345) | 56.1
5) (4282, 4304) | 44.1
